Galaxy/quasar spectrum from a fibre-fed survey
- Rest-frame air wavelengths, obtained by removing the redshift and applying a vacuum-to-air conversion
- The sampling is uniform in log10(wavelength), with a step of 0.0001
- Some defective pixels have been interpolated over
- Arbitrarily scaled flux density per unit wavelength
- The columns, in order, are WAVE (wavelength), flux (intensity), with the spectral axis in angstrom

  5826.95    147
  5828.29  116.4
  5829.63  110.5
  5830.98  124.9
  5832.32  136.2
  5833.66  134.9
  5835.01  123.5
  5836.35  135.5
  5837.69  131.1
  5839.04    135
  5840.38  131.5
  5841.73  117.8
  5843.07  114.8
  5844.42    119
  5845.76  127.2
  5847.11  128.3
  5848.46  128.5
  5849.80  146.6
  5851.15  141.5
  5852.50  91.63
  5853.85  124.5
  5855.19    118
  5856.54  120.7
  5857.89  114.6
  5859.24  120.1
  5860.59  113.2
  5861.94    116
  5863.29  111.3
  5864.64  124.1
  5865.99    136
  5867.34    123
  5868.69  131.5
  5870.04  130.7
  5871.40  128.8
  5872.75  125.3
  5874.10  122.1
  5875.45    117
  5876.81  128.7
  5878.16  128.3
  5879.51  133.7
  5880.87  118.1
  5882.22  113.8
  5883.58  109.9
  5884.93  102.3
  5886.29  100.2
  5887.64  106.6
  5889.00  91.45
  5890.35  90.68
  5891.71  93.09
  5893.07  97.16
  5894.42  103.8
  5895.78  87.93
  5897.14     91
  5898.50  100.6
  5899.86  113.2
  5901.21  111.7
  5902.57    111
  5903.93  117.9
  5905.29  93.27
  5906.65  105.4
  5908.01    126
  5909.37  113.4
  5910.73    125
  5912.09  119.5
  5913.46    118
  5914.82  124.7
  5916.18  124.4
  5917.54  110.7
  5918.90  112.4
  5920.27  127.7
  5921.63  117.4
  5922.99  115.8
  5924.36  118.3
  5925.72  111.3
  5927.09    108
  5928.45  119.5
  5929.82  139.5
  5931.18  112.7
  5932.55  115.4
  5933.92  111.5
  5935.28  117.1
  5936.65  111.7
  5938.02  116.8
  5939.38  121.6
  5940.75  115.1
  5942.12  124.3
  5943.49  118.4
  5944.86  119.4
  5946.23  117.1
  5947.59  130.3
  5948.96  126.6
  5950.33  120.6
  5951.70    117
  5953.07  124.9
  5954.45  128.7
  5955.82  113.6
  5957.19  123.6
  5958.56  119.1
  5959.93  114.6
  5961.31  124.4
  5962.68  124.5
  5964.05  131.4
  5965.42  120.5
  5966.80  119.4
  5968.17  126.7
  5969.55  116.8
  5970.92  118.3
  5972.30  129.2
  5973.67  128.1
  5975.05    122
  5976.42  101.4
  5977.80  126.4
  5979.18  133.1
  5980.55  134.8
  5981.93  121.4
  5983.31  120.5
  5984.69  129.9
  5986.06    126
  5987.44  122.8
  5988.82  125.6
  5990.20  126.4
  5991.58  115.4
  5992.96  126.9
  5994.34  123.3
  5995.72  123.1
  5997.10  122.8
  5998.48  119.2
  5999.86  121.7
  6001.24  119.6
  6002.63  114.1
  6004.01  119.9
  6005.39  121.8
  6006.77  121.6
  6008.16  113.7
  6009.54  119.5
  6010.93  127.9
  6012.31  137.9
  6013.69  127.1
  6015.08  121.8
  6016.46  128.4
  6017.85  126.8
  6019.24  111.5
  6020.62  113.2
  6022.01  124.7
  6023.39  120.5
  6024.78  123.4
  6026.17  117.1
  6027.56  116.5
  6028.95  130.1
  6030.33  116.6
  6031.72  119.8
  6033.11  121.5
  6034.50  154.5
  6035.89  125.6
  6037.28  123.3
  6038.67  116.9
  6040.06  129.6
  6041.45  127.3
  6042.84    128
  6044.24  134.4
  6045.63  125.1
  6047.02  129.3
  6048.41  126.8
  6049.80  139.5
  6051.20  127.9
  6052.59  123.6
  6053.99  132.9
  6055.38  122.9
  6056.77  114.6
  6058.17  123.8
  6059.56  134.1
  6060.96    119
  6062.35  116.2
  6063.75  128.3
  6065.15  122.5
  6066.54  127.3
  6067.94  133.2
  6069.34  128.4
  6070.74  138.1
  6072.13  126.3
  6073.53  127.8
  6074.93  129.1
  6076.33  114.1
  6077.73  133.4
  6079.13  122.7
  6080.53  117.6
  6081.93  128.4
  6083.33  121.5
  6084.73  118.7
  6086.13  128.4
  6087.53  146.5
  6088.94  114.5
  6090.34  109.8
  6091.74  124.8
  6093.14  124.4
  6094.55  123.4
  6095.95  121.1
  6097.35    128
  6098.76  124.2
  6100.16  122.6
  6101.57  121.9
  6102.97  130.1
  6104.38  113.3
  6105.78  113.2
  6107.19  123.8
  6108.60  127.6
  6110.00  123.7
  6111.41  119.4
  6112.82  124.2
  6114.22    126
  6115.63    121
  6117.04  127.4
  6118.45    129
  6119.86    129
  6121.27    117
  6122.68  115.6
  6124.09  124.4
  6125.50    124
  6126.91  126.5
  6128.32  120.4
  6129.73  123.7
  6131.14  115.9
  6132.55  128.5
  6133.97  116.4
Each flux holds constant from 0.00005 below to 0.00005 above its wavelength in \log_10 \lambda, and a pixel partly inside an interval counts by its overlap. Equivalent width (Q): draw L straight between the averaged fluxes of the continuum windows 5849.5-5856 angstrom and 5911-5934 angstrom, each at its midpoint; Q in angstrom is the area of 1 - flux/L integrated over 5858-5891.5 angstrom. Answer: 1.2 angstrom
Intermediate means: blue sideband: 123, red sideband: 118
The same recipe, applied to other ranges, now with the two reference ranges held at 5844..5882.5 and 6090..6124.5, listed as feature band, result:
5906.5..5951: 1.7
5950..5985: 0.2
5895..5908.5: 2.0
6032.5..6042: -0.4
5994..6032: 0.5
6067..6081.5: -0.5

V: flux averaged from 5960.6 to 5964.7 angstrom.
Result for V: 127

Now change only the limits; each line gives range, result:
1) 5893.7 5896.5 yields 95.9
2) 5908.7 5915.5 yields 120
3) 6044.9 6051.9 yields 130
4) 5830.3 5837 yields 131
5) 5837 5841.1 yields 132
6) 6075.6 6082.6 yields 123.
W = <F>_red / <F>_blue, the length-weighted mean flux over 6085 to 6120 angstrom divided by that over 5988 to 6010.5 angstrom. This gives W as 1.02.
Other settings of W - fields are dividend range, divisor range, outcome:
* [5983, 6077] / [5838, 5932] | 1.07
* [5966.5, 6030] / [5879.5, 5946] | 1.09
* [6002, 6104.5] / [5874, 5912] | 1.14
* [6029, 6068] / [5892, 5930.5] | 1.12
